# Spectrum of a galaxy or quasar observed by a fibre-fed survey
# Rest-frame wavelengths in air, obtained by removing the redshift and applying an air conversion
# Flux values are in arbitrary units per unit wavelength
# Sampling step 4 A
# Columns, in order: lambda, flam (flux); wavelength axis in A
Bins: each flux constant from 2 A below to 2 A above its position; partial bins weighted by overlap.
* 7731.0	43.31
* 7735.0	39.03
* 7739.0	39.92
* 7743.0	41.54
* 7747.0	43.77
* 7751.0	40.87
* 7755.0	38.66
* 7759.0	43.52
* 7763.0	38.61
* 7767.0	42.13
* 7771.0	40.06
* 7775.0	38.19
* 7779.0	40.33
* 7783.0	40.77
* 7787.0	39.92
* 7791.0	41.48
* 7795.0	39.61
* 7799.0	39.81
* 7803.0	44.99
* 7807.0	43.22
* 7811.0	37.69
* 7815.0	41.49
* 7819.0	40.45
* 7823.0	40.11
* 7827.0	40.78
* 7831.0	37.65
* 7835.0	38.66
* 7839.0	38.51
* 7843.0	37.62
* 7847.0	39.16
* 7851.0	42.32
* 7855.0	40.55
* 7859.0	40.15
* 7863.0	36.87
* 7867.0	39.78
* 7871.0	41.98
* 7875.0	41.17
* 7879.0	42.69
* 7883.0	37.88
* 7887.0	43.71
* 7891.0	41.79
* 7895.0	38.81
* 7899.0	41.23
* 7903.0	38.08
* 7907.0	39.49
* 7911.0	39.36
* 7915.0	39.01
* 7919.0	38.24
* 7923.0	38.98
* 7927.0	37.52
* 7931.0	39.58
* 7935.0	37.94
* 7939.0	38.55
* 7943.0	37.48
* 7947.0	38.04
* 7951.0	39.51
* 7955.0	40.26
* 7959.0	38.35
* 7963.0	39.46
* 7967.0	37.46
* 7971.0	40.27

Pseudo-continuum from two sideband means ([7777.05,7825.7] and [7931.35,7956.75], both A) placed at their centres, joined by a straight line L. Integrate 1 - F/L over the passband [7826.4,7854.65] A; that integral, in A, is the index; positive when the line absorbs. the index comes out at 0.7 A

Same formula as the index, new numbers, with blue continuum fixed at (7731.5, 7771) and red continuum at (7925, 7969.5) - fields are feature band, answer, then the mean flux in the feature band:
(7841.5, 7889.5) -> -1.0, 40.4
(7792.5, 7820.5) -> -0.5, 41.1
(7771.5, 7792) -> 0.3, 40.1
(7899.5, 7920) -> 0.0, 39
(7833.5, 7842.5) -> 0.3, 38.4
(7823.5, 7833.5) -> 0.2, 39.3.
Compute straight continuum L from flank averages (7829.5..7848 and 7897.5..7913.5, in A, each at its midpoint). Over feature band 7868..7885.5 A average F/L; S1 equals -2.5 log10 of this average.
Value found -0.05 mag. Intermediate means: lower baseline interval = 38.3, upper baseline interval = 39.5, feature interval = 40.9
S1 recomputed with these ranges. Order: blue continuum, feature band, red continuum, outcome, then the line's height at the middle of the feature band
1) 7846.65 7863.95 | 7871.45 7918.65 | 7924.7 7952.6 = -0.03 mag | 39.2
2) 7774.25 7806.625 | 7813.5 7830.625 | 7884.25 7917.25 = 0.01 mag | 40.6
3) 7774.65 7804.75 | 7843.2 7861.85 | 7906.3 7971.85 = -0.01 mag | 39.9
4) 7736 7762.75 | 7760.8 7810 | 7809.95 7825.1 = 0.00 mag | 40.6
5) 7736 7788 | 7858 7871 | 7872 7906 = 0.04 mag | 40.7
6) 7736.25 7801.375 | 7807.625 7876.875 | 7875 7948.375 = 0.01 mag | 40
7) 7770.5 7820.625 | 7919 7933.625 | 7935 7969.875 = 0.01 mag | 39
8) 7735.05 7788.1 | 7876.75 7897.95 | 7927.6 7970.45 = -0.05 mag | 39.3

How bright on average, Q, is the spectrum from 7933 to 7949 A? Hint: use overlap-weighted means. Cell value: 38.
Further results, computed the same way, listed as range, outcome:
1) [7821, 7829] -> 40.4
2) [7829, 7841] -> 38.3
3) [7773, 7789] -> 39.8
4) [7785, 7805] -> 41.2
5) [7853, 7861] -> 40.3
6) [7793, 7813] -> 41.1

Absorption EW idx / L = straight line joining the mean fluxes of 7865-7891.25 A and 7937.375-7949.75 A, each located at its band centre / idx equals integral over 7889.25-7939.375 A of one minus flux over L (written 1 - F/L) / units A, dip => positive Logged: 0.5 A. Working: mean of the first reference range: 41.3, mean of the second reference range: 38.1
